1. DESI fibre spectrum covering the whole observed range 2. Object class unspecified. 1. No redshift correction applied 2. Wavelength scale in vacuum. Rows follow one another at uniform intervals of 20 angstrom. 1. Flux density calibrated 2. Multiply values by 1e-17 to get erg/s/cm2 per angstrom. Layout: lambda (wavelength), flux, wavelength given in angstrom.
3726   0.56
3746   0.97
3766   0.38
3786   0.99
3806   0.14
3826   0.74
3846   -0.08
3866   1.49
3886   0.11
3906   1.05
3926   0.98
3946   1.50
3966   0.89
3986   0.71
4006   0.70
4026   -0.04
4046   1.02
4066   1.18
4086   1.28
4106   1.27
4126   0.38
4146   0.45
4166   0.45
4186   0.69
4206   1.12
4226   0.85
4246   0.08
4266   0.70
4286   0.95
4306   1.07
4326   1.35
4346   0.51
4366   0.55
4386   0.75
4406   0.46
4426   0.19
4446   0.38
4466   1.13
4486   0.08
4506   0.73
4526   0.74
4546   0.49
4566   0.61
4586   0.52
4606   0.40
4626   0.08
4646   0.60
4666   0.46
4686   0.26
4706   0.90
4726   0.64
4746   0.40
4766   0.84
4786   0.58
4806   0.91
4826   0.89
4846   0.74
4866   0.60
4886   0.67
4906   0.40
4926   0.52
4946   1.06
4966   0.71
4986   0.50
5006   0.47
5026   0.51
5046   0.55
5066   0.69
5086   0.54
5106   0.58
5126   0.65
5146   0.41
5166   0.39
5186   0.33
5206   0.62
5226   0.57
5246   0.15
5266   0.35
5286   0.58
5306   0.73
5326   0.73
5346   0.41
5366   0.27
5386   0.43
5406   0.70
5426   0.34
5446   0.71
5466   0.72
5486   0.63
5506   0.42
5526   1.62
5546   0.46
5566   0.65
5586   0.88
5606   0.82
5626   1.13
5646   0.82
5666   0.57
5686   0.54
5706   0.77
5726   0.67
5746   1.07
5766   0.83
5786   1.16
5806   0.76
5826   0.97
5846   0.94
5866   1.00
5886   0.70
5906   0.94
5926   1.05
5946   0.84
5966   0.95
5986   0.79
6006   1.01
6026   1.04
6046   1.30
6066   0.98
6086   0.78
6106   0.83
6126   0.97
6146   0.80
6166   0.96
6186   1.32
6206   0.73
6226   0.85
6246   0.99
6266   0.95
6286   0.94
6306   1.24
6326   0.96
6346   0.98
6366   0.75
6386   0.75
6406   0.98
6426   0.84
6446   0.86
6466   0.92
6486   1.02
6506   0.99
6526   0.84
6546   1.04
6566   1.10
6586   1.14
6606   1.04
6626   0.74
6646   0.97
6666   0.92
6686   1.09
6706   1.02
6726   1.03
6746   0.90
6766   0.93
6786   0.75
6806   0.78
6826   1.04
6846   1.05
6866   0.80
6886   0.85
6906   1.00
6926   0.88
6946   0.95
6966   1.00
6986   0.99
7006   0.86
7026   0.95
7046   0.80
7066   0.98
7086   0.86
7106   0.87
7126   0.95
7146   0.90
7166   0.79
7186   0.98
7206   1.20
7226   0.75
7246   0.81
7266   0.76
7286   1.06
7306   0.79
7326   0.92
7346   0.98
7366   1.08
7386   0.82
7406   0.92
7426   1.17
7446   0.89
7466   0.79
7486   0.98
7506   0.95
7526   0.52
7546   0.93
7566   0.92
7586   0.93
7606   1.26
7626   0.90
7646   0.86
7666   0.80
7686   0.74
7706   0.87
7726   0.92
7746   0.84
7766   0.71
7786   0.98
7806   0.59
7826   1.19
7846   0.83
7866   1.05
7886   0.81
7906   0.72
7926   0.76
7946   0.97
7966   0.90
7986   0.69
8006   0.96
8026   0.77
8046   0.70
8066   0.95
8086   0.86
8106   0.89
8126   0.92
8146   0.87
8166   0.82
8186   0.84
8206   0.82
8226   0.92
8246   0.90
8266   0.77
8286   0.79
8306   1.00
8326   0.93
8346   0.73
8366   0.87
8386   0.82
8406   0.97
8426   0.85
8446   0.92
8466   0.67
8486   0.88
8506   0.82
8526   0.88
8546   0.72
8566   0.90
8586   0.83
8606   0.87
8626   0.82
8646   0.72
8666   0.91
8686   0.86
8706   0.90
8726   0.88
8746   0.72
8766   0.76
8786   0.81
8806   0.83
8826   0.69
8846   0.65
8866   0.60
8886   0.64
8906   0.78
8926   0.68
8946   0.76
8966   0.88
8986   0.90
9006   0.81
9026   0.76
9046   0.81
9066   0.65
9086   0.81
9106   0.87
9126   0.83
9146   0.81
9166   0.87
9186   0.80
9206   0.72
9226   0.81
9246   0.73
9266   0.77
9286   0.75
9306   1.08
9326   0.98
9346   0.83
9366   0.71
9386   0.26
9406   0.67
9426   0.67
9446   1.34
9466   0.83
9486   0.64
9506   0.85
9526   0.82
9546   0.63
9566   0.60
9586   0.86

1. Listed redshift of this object 0.483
